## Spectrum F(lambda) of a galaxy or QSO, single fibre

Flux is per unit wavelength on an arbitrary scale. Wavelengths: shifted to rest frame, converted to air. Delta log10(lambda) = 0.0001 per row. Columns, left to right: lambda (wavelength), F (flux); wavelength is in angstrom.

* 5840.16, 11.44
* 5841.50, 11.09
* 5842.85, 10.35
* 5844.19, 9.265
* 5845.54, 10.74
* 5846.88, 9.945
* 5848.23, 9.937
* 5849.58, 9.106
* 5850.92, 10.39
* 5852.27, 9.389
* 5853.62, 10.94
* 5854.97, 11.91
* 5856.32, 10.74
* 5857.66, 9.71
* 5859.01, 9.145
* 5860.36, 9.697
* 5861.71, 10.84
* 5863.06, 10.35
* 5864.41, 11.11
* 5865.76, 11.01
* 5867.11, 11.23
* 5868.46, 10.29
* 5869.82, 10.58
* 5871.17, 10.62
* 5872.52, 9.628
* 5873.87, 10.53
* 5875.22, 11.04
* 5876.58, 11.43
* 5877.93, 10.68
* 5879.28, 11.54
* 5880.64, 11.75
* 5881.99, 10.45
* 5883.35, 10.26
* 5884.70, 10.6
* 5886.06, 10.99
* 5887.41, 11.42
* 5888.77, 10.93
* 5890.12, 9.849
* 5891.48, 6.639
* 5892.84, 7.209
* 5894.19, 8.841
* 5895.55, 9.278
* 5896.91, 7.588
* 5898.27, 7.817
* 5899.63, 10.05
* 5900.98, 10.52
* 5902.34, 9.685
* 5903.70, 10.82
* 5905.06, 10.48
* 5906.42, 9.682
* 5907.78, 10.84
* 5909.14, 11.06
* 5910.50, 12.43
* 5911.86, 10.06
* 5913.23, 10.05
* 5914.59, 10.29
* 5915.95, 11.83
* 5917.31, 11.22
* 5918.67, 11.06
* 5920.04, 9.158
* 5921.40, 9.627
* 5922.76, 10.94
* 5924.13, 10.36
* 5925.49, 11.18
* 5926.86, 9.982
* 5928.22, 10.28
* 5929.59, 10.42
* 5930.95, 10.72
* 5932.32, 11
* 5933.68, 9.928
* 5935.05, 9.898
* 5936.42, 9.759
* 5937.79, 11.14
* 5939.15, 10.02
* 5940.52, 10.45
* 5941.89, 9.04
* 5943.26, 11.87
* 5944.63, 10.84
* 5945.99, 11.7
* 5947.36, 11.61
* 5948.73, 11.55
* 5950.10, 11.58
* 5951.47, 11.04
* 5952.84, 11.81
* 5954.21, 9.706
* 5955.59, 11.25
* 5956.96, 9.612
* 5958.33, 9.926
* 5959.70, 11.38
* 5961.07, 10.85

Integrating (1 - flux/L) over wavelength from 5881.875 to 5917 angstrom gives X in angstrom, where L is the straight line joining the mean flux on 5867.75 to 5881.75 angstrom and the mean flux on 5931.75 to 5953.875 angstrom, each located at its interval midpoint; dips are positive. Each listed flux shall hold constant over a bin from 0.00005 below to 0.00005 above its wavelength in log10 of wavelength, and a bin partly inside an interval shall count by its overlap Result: 2.6 angstrom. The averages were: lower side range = 10.8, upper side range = 10.8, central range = 9.99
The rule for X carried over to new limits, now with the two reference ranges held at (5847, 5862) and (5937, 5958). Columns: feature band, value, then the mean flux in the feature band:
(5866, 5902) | 1.0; 10.1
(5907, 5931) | 0.0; 10.6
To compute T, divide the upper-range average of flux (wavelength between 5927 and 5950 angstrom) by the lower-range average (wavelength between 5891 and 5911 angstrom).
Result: 1.12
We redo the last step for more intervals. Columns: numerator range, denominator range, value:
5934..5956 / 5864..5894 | 1.04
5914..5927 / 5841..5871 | 1.02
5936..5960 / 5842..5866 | 1.05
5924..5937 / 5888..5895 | 1.19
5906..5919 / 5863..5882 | 1.00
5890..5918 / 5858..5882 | 0.92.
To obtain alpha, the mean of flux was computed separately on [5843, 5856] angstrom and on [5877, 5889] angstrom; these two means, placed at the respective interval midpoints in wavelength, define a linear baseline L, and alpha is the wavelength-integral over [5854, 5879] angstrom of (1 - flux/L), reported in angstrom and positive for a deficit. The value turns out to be -0.03 angstrom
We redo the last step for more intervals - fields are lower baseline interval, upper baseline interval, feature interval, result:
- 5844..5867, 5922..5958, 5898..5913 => 0.2 angstrom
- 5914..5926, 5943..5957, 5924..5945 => 0.9 angstrom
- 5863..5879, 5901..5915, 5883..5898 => 1.8 angstrom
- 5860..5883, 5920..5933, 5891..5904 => 2.2 angstrom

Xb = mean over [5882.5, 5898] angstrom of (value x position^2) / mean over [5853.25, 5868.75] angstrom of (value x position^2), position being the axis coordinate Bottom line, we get 0.90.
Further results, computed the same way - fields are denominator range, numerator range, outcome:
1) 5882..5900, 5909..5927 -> 1.15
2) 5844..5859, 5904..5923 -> 1.07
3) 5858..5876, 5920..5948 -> 1.03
